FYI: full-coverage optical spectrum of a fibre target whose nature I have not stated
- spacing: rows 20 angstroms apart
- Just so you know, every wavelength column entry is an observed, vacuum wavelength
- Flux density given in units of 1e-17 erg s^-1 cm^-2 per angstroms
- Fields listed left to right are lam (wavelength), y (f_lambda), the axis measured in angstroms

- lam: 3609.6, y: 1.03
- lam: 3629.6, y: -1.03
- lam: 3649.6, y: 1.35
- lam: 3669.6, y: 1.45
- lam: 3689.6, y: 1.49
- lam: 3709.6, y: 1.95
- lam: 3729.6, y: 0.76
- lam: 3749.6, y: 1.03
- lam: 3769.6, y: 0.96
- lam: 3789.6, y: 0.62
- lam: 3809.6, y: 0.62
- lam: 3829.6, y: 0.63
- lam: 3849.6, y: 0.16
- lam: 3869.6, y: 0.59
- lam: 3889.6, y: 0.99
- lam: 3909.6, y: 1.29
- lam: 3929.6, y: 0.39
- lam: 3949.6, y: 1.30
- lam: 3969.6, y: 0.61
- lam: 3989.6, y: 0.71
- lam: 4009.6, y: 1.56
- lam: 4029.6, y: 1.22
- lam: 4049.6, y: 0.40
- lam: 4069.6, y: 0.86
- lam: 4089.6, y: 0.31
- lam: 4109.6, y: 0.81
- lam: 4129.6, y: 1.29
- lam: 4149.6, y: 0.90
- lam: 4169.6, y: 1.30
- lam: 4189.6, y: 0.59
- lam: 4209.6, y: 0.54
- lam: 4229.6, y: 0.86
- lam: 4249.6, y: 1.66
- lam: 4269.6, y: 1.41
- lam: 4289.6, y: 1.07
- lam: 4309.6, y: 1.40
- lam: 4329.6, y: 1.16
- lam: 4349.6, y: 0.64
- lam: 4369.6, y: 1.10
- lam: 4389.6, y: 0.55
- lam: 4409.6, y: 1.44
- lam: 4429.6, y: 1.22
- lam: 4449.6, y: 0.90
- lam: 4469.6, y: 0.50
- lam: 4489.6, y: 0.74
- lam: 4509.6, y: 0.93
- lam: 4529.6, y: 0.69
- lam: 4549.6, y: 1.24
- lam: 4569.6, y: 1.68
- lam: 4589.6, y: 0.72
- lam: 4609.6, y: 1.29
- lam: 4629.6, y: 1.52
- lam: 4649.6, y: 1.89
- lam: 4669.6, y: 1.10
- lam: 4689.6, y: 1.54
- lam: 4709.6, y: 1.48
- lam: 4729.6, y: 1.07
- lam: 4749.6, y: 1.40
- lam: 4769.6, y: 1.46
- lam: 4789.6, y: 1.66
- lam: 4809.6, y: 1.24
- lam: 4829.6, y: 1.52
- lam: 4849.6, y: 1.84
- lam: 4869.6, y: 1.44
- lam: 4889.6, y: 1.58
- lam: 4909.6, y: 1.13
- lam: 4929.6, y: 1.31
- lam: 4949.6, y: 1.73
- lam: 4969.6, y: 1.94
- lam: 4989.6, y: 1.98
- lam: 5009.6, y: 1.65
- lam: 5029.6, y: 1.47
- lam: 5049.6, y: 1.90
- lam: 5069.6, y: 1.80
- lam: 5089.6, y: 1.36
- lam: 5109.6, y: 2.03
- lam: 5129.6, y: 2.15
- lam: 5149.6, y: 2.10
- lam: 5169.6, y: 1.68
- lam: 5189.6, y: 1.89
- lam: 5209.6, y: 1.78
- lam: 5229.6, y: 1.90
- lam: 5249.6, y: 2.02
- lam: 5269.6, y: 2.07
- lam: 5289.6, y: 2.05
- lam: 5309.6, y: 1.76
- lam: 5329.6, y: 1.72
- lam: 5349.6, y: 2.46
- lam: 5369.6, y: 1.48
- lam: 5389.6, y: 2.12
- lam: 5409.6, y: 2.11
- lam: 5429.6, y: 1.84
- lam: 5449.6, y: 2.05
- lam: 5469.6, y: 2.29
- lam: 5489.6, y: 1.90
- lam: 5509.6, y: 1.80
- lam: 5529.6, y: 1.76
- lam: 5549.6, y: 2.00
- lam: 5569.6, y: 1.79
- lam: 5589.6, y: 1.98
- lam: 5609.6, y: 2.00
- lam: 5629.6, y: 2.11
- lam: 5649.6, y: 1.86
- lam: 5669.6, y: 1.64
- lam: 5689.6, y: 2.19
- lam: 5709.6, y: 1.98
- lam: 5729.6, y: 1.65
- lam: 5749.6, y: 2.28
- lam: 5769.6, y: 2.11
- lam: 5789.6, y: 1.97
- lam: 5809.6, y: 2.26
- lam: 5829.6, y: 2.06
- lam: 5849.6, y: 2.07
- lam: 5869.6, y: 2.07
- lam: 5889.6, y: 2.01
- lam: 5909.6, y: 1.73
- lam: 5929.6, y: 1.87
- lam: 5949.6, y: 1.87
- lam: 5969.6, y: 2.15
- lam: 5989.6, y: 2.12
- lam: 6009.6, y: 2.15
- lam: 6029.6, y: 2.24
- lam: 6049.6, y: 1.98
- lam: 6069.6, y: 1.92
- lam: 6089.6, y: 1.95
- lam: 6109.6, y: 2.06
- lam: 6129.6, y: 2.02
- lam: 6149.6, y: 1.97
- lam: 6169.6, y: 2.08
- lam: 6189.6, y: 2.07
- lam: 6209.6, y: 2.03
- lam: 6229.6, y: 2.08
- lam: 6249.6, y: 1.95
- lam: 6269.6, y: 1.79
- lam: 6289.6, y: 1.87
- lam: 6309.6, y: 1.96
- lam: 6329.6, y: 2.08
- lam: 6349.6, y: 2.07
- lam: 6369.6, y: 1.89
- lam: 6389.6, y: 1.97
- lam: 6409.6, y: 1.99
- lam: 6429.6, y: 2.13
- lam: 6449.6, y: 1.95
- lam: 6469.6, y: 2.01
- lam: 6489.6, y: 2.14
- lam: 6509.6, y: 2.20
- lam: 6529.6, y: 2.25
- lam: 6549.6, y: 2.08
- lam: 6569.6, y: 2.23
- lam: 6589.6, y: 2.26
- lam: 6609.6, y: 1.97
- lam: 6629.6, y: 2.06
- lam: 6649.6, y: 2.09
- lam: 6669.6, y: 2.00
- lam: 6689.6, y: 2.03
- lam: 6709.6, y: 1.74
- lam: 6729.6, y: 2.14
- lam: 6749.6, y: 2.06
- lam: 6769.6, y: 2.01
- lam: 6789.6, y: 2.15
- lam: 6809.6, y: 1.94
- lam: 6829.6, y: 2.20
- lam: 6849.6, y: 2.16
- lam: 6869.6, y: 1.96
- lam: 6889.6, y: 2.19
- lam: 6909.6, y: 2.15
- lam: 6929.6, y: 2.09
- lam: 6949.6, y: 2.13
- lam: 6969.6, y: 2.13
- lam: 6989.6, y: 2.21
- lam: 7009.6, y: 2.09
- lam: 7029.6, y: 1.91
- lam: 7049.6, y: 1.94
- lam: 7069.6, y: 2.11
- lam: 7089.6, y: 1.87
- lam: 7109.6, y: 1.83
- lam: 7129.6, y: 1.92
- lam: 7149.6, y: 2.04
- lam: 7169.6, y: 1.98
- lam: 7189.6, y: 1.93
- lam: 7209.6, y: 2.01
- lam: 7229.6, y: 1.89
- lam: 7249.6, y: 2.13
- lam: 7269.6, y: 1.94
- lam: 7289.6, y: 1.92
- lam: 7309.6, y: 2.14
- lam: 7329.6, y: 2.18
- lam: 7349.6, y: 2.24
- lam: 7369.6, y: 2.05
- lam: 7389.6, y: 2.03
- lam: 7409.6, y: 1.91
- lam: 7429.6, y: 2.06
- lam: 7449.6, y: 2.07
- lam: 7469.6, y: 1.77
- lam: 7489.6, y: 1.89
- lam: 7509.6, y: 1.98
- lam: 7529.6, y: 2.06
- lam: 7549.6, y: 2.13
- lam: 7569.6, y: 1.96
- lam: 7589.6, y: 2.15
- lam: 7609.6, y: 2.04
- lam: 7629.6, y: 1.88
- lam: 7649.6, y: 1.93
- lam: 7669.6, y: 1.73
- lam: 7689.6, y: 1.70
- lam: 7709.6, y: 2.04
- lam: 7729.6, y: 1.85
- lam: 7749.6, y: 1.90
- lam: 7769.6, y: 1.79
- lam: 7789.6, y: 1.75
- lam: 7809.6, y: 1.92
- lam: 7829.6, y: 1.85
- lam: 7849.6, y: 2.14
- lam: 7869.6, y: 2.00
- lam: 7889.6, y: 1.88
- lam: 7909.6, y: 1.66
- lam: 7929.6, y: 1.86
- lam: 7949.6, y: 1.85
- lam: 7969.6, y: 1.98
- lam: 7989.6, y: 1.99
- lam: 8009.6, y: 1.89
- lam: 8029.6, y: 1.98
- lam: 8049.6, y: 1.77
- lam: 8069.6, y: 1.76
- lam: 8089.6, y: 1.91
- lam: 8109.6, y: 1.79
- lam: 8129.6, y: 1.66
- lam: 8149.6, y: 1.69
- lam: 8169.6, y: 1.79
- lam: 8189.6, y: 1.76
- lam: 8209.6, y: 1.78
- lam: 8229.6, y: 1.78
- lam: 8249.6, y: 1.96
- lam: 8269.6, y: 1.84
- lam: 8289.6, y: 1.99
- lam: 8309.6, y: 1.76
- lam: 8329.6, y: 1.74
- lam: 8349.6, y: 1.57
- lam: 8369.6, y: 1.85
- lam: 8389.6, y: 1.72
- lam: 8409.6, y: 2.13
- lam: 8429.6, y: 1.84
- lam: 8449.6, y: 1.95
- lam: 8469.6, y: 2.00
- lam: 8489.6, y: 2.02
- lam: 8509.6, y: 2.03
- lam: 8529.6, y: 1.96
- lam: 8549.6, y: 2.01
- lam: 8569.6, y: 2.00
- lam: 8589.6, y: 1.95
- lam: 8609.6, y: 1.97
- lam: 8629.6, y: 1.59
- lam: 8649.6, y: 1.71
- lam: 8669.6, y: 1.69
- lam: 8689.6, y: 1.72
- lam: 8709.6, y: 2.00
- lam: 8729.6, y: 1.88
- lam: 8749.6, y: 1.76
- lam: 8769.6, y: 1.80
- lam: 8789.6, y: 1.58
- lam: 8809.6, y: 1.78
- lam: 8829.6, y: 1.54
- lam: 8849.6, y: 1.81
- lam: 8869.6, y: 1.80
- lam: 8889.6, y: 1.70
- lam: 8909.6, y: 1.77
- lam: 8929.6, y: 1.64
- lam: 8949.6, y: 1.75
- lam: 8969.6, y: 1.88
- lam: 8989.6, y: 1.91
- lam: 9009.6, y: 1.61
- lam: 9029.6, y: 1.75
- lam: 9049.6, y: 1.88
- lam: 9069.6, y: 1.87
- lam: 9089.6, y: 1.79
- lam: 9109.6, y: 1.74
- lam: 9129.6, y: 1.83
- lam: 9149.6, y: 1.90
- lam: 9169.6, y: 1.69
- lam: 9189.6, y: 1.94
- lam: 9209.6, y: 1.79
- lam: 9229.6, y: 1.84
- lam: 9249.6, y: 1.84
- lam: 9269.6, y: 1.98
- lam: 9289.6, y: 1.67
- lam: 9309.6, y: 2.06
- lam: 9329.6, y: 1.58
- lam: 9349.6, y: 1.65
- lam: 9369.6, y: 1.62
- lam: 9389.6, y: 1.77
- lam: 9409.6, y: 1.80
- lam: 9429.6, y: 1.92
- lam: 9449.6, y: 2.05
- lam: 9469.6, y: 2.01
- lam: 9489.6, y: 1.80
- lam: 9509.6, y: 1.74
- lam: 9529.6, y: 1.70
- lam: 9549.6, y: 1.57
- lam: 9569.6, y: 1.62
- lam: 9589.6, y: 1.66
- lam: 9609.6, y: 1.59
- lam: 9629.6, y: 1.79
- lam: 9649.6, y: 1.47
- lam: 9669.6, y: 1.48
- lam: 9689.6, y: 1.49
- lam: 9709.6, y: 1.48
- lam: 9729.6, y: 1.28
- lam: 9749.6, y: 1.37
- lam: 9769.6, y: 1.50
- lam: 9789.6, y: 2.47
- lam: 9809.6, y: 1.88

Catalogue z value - 0.139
